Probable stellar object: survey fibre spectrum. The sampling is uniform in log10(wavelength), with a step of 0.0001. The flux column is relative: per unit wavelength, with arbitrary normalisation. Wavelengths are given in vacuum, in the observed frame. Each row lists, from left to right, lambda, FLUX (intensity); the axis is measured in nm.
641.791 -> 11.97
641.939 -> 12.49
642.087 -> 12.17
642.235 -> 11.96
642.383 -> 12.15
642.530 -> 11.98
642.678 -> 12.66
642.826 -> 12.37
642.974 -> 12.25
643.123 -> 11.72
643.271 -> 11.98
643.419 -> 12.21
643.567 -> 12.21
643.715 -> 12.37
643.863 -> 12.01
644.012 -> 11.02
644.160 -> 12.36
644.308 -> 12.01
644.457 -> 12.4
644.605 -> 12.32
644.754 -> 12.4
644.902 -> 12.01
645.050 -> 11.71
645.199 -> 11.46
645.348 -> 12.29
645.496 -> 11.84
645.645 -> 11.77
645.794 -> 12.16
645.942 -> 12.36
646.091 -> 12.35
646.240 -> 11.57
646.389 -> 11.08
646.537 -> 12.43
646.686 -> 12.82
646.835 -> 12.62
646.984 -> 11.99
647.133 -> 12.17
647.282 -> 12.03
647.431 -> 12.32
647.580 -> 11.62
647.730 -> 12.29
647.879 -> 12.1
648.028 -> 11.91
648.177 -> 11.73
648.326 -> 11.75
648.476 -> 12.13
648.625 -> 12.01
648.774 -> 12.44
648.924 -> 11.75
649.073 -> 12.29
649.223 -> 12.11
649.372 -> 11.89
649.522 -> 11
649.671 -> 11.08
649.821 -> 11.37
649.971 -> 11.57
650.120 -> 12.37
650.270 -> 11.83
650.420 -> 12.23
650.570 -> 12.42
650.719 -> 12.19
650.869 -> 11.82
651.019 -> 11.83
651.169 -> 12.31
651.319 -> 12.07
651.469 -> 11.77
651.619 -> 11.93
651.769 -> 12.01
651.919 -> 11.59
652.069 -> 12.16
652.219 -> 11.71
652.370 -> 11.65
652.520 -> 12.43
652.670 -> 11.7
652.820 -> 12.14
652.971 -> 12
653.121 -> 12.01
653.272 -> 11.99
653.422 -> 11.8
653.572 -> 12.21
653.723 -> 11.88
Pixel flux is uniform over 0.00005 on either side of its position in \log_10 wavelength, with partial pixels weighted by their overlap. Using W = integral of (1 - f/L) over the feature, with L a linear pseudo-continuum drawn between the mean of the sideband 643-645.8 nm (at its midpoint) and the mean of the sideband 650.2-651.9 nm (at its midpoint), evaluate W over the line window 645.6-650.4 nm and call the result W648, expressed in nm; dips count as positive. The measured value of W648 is 0.02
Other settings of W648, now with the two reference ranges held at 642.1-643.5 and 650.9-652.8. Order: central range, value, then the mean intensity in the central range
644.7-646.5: 0.02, 11.9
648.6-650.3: 0.03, 11.8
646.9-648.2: 0.00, 12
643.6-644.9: 0.00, 12.1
